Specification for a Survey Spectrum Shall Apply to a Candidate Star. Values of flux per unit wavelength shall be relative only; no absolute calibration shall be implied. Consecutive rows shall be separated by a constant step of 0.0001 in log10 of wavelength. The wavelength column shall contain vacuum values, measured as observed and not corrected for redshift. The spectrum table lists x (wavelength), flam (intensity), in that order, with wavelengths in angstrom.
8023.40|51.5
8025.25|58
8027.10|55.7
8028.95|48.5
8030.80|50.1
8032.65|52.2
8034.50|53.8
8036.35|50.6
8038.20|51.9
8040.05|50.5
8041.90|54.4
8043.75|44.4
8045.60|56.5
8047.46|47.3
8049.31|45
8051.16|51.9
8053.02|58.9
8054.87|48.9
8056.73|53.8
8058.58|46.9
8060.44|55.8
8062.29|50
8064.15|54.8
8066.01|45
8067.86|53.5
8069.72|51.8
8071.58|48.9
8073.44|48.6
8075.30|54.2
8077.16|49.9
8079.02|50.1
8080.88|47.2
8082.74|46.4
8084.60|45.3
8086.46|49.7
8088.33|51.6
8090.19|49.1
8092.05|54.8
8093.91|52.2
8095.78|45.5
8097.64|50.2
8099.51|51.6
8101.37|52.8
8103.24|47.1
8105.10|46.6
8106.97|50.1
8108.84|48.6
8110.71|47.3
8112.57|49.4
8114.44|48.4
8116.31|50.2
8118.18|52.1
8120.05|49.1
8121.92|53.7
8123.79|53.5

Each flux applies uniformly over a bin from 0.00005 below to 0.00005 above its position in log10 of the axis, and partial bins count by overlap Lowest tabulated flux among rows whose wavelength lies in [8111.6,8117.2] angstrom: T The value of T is 48.4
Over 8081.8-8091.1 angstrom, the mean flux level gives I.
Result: 48.4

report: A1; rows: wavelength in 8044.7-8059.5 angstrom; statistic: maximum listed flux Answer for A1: 58.9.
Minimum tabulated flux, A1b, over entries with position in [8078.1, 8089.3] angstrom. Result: 45.3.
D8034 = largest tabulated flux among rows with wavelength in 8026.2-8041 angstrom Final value 55.7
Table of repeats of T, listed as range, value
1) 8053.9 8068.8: 45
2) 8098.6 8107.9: 46.6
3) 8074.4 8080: 49.9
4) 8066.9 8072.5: 48.9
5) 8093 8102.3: 45.5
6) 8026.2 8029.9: 48.5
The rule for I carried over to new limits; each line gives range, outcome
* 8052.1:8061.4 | 52.9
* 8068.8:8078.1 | 50.7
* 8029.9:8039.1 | 51.7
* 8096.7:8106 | 49.7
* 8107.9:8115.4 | 48.4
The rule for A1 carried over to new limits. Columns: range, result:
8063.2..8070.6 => 54.8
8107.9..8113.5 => 49.4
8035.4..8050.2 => 56.5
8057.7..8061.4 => 55.8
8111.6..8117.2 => 50.2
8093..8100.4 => 52.2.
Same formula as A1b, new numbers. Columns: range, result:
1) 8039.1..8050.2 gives 44.4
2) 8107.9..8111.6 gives 47.3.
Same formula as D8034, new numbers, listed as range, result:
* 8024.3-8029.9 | 58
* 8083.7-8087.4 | 49.7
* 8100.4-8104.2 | 52.8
